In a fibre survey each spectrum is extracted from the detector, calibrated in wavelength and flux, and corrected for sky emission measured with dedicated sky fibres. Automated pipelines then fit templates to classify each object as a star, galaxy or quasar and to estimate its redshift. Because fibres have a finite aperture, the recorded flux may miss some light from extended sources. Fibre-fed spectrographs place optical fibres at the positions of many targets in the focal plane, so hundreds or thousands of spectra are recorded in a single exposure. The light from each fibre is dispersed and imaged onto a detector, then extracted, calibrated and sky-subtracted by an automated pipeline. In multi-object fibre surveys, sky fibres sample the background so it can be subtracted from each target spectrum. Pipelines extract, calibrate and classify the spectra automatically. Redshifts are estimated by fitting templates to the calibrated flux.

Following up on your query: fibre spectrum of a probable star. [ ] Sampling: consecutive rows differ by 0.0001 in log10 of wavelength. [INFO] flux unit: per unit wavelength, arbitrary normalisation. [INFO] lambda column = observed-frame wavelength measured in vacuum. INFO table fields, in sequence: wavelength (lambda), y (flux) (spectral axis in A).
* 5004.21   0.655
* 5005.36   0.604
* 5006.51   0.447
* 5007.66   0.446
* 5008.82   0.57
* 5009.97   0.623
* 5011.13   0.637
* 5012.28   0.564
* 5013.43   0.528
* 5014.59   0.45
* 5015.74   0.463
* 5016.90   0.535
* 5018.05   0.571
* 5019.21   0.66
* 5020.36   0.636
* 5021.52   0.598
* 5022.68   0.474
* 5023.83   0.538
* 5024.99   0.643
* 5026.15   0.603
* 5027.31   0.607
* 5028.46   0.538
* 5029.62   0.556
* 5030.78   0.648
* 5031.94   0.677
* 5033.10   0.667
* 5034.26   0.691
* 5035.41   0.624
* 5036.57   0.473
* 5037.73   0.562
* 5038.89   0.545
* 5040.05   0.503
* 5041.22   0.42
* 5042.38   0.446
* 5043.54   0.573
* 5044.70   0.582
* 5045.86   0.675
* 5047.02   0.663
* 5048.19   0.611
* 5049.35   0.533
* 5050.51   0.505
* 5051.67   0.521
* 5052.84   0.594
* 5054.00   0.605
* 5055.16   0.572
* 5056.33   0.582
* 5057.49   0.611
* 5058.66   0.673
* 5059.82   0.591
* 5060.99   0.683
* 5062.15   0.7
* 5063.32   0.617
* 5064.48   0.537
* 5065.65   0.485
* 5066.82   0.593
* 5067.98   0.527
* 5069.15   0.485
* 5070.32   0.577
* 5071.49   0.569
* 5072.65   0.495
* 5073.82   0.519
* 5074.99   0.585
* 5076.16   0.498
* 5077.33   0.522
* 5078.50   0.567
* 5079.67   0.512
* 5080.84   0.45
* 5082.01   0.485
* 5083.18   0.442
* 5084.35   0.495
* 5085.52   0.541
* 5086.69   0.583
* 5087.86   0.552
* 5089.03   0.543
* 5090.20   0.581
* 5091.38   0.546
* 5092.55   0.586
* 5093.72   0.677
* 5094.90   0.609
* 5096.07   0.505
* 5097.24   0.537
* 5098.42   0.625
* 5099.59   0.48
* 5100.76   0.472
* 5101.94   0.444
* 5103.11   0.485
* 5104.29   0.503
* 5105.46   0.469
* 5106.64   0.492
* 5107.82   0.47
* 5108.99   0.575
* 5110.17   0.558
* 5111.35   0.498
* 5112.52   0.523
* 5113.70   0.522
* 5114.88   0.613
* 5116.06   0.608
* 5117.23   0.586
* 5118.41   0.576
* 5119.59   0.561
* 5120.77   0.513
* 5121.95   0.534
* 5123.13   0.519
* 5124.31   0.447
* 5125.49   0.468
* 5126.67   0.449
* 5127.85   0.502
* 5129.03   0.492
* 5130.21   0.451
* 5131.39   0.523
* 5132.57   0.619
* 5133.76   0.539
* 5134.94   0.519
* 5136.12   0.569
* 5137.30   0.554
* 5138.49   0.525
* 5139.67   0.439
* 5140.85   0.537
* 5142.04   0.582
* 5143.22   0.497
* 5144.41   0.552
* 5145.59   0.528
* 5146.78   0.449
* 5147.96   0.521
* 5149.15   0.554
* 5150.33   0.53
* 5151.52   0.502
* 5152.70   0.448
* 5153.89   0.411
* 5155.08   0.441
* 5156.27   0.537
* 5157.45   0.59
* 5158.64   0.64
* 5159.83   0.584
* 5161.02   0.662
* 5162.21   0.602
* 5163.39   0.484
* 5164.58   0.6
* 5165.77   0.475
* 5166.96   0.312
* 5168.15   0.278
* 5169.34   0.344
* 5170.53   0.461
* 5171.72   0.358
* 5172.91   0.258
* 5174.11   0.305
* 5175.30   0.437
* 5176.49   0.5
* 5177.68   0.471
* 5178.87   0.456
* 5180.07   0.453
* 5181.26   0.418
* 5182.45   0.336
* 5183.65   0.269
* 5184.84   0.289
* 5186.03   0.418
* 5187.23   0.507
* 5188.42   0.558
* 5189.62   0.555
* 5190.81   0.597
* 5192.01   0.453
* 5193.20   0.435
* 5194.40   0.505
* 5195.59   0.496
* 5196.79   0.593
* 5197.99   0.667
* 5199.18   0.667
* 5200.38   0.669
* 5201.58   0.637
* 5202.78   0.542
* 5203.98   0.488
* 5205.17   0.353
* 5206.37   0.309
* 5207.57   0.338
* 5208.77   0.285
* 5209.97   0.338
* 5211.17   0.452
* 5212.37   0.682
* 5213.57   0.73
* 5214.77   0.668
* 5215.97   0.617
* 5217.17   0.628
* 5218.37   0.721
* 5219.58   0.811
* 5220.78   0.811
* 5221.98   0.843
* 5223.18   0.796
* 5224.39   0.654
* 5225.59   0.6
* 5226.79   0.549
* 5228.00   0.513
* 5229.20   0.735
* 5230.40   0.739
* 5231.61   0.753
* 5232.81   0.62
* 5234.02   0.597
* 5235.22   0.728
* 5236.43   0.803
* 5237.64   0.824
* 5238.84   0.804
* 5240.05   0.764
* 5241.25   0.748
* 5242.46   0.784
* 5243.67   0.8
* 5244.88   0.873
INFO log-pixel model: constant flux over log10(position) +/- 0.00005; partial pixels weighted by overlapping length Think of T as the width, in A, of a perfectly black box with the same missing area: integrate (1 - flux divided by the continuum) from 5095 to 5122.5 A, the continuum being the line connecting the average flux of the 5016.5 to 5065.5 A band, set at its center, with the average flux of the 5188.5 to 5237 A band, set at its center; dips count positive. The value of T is 2.9 A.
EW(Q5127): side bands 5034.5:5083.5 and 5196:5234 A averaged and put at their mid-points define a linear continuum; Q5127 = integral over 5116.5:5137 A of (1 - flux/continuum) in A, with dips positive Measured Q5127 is 2.0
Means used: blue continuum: 0.557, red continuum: 0.606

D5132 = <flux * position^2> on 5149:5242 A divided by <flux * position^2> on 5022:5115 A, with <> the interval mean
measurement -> 1.04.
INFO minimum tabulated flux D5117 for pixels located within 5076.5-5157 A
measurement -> 0.411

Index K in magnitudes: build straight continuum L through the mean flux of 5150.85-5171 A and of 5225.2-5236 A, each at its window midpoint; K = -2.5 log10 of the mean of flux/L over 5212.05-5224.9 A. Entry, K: -0.16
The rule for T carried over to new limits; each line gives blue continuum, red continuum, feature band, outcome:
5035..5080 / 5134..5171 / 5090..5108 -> 0.3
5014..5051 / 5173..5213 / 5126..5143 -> -0.5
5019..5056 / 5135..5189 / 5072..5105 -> 0.3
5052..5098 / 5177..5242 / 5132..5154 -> 1.9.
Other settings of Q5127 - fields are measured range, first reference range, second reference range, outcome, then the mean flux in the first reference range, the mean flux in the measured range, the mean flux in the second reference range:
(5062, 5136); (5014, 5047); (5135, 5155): 0.45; 0.571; 0.532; 0.511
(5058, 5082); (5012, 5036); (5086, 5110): -0.09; 0.585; 0.557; 0.537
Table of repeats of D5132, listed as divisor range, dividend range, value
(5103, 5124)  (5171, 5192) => 0.82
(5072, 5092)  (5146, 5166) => 1.04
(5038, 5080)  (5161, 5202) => 0.87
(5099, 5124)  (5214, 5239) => 1.41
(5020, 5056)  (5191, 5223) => 1.06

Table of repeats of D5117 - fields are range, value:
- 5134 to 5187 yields 0.258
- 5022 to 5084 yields 0.42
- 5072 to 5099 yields 0.442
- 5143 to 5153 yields 0.448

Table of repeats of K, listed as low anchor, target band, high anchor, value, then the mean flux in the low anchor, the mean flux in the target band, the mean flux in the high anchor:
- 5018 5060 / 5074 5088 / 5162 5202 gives 0.06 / 0.583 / 0.518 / 0.465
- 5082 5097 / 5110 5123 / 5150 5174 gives -0.06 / 0.552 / 0.552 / 0.472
